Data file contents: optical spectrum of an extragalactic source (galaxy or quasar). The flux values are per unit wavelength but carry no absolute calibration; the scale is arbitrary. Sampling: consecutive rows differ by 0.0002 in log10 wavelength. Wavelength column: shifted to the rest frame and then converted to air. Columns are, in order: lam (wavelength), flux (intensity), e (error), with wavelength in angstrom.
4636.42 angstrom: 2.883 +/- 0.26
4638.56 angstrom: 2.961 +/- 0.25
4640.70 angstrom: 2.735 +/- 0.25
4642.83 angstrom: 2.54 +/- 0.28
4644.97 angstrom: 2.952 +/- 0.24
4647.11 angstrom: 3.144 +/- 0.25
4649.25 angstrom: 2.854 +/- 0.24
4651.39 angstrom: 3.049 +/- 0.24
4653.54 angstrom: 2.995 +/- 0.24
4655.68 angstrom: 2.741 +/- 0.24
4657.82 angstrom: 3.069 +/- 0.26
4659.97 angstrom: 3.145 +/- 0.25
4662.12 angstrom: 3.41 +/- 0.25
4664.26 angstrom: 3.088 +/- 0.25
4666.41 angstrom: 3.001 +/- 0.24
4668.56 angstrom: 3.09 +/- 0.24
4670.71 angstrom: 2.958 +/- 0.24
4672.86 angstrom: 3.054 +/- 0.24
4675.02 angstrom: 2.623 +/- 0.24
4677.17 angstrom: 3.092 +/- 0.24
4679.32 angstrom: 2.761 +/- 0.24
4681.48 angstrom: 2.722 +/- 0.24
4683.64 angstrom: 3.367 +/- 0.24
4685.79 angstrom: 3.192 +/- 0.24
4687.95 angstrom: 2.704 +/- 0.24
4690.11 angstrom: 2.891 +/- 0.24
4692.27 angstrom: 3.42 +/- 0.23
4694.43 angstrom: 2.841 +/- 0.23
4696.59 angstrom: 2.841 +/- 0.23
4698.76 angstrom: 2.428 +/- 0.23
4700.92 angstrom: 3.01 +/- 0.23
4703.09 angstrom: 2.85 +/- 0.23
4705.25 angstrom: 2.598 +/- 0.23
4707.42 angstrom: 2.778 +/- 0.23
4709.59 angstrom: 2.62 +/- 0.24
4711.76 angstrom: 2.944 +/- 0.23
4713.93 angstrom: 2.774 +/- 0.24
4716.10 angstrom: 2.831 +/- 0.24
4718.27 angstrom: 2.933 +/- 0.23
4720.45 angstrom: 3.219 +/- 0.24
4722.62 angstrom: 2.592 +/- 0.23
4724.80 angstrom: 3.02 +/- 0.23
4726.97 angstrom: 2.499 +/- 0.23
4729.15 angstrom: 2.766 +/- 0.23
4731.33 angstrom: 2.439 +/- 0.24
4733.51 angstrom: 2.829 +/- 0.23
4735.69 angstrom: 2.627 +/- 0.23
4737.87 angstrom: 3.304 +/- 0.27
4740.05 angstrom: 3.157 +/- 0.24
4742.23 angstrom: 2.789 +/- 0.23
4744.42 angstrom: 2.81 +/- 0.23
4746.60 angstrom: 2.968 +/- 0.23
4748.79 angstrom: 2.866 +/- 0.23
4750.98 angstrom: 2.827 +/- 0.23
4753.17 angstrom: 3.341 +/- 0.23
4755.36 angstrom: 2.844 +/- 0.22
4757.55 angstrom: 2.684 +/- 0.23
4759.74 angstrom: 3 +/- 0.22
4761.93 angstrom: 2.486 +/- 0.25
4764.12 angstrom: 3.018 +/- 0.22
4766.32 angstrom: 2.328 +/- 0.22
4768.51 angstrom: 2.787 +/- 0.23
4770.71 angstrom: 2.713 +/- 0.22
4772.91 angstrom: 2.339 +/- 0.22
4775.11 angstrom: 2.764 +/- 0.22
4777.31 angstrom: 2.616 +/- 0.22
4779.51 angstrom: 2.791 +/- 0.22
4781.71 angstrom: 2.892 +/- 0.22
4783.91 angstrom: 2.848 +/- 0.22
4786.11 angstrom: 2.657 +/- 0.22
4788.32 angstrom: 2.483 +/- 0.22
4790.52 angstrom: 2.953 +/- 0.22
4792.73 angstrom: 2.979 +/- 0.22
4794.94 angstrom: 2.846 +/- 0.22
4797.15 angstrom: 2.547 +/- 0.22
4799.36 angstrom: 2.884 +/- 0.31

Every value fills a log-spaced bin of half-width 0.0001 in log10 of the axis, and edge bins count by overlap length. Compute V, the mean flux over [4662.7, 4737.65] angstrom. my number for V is 2.87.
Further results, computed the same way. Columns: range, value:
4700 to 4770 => 2.83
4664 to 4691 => 2.96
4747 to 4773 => 2.79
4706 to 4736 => 2.78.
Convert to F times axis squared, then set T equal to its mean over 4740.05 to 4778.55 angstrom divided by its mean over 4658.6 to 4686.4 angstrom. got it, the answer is 1.0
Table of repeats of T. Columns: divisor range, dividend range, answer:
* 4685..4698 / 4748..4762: 1.00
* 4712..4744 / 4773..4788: 0.98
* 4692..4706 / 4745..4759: 1.06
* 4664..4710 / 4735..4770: 1.01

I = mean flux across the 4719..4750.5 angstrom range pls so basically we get 2.85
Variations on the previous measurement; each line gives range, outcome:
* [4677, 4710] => 2.88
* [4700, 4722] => 2.85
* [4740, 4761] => 2.91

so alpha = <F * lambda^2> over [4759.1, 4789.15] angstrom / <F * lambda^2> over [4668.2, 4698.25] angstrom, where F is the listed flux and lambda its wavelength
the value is 0.9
